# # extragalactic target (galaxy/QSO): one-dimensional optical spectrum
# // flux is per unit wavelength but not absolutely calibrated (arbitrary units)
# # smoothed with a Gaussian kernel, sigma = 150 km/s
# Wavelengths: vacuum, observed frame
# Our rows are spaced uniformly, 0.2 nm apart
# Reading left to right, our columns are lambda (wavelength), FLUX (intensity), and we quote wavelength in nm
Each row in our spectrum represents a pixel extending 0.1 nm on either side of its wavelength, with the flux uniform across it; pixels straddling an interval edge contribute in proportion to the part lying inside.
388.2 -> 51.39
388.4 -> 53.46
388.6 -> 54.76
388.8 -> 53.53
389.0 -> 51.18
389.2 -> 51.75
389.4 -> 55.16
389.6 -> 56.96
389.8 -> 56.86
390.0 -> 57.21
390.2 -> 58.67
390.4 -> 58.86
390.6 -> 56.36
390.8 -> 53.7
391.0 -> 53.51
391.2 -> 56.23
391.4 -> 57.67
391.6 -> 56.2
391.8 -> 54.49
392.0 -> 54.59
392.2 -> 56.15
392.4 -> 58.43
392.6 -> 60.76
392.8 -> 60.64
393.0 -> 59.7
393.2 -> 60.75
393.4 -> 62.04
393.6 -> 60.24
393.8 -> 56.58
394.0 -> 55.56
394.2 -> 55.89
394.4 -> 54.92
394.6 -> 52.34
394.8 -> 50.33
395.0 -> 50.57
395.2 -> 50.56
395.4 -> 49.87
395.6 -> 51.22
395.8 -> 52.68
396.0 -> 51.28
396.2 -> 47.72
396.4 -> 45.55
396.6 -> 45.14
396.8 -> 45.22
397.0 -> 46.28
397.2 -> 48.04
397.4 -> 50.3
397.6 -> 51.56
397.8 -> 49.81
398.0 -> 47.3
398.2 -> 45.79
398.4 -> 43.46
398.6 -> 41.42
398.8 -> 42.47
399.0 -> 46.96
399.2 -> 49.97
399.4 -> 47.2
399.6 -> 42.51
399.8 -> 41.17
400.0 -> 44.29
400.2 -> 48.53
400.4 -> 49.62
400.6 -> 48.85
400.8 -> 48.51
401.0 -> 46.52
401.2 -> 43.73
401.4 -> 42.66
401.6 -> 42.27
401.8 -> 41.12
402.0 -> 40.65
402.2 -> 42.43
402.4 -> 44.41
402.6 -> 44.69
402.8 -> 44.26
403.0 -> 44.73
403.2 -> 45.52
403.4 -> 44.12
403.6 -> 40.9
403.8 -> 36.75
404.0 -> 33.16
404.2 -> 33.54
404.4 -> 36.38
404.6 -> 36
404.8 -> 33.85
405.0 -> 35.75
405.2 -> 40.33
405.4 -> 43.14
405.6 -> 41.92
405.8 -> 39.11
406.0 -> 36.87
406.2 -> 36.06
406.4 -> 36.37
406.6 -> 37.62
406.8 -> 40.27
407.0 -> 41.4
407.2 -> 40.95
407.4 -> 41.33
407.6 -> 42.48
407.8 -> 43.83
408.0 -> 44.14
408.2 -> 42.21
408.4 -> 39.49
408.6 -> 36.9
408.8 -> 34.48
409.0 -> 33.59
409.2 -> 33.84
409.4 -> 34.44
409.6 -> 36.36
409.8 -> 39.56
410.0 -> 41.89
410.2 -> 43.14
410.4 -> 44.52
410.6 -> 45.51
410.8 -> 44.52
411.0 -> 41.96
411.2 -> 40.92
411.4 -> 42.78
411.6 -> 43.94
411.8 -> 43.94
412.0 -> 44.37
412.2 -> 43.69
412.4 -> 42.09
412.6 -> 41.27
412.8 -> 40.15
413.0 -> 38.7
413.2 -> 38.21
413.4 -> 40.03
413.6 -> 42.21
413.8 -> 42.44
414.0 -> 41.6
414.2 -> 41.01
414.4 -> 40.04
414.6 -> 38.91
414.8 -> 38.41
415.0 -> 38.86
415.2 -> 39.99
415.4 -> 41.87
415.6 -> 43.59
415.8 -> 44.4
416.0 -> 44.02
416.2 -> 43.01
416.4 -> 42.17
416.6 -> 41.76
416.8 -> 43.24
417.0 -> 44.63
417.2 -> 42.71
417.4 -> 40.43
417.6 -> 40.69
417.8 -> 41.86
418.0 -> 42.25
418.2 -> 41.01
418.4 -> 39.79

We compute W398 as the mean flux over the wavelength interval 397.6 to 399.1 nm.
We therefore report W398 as 45.7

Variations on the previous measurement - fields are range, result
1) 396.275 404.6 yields 44.2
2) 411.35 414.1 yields 41.8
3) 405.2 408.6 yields 40.3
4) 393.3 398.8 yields 50.3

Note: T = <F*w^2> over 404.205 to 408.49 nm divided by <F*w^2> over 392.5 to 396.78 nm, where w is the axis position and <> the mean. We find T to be 0.78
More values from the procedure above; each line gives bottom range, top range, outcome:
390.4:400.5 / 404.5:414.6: 0.84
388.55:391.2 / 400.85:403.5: 0.84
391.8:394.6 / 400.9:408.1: 0.74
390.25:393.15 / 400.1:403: 0.83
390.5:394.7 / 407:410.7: 0.76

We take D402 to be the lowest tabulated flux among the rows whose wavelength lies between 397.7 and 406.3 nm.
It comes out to 33.16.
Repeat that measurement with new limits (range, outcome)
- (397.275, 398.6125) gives 41.42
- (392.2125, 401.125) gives 41.17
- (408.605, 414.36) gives 33.59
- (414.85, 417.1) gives 38.86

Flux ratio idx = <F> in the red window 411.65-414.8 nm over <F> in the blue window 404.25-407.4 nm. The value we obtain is 1.07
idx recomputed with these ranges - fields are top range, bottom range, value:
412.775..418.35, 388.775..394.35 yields 0.73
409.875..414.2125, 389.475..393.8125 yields 0.73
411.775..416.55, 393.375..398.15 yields 0.81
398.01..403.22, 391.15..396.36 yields 0.81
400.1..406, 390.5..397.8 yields 0.78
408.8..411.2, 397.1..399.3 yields 0.85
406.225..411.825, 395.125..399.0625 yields 0.85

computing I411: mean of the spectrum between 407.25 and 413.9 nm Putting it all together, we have 40.9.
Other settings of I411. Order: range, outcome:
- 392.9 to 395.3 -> 55.8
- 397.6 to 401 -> 46.3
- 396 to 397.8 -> 47.8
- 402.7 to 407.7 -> 39.3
